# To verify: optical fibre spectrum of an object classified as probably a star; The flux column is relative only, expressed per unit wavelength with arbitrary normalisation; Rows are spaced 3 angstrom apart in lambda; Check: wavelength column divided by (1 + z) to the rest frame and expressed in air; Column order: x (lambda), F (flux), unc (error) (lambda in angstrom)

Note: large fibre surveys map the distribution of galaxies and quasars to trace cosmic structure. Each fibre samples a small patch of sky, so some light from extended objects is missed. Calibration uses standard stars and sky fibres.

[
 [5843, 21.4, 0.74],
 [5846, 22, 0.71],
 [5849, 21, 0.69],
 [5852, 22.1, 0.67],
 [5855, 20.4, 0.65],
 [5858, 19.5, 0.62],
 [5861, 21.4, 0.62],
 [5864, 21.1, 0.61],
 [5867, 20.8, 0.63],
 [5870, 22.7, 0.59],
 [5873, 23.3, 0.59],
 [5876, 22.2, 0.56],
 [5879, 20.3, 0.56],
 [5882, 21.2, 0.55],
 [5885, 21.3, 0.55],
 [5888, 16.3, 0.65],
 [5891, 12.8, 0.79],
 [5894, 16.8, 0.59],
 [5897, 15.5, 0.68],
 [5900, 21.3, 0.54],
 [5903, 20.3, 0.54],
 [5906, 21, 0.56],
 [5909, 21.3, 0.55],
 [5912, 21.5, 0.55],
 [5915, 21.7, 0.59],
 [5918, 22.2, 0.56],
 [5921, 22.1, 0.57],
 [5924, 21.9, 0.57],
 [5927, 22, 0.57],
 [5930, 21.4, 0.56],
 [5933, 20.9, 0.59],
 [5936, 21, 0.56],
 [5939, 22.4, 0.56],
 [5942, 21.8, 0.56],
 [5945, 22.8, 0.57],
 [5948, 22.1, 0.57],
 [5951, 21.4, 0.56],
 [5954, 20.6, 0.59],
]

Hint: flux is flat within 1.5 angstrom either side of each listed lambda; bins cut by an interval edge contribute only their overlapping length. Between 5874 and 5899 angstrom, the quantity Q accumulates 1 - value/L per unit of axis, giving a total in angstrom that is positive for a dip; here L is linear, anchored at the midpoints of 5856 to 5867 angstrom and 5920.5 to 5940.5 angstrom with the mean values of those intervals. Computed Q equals 3.0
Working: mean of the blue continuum 20.7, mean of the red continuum 21.6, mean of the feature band 18.5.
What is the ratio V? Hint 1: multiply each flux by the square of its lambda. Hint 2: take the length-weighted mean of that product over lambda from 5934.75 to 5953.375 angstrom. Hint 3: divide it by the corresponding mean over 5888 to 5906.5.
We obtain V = 1.26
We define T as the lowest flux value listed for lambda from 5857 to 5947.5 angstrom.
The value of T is 12.8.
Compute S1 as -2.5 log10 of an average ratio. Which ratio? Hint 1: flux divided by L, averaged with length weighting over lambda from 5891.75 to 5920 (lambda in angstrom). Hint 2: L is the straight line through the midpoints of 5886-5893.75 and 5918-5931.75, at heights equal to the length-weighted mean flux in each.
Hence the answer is -0.09 mag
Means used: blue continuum 15.3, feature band 20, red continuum 21.9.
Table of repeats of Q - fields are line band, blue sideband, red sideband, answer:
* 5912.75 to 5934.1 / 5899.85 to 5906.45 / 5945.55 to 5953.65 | -0.6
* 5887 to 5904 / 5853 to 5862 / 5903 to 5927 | 3.3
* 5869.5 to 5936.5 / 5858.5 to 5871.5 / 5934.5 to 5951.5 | 3.7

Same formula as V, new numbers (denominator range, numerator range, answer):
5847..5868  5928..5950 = 1.07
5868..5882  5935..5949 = 1.03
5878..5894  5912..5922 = 1.22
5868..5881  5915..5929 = 1.01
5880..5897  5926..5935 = 1.23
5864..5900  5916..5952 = 1.14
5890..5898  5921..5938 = 1.44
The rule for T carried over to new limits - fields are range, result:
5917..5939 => 20.9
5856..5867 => 19.5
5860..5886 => 20.3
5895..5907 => 15.5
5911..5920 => 21.5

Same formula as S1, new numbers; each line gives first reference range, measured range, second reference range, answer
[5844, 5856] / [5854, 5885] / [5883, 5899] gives -0.11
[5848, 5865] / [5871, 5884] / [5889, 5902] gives -0.17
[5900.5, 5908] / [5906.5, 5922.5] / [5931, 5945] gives -0.03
